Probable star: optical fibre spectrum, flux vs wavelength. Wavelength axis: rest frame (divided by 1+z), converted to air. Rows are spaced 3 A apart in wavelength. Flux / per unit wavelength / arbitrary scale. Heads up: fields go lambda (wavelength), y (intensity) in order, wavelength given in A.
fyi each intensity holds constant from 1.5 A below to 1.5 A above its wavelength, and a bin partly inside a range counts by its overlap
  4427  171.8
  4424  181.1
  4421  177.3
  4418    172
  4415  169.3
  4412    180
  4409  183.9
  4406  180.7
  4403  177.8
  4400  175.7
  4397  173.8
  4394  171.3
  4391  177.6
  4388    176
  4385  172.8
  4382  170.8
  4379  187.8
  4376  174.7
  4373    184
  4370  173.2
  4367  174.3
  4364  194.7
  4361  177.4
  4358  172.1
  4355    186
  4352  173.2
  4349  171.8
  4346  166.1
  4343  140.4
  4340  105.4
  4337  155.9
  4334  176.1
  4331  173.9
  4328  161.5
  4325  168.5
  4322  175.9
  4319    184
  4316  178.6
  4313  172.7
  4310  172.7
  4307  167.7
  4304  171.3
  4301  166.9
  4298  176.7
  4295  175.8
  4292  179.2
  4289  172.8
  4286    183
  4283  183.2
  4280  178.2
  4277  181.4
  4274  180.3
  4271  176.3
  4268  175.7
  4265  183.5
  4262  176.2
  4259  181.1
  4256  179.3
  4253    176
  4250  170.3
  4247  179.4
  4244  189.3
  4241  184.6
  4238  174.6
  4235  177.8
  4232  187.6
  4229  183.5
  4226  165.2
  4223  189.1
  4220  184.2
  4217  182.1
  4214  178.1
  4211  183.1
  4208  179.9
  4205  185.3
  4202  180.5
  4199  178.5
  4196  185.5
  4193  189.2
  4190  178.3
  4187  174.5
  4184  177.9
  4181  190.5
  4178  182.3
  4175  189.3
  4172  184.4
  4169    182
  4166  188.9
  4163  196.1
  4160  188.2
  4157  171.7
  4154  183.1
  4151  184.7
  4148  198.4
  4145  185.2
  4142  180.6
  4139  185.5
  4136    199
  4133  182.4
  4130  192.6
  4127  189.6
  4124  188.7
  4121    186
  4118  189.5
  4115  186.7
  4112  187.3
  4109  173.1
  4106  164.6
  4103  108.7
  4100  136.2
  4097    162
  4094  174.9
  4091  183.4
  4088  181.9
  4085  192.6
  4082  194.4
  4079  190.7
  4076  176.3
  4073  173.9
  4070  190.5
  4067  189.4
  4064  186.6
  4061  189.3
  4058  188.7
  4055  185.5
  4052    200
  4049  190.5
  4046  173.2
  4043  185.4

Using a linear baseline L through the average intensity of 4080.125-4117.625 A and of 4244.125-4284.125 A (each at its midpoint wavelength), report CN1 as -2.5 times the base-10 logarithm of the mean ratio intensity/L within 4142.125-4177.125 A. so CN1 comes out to -0.07 mag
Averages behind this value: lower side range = 171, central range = 186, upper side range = 179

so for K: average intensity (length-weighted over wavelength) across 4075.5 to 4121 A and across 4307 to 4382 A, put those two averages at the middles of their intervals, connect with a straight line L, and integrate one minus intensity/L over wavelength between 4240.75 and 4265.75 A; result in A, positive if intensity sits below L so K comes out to -1.12 A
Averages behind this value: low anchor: 174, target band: 180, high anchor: 171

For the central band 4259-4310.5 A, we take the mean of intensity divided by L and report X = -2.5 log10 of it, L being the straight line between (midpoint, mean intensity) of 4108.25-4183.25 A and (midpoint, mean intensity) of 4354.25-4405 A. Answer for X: 0.027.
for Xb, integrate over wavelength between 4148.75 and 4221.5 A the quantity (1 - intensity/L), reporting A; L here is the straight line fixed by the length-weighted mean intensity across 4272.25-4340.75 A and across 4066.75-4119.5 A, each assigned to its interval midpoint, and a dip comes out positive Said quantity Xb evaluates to -4.0 A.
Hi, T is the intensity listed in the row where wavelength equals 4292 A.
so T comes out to 179.2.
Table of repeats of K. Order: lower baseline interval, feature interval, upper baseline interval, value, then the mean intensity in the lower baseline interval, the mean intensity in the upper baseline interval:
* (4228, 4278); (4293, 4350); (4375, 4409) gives 3.76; 180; 177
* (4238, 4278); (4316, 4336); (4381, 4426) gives 0.50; 179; 176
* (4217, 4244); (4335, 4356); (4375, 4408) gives 2.49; 181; 176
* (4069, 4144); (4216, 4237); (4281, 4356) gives -0.92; 179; 170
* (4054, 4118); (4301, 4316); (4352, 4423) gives 0.50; 177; 177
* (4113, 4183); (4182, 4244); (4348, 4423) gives 1.06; 187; 177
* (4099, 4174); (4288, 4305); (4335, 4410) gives 0.08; 181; 172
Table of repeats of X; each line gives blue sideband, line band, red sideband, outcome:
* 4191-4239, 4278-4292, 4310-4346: -0.056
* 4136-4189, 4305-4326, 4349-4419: 0.033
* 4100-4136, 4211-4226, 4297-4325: -0.040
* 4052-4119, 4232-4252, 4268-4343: -0.042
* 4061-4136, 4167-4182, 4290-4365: -0.058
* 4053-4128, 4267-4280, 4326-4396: -0.033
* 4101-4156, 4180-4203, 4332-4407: -0.019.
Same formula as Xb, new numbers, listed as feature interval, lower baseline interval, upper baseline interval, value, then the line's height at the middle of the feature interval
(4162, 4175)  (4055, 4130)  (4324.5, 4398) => -0.82 A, 177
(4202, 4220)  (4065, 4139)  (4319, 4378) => -0.73 A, 175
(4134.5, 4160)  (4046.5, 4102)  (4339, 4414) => -0.91 A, 180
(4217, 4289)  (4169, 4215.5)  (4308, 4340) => -1.53 A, 176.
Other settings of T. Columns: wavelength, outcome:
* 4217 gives 182.1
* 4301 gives 166.9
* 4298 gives 176.7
